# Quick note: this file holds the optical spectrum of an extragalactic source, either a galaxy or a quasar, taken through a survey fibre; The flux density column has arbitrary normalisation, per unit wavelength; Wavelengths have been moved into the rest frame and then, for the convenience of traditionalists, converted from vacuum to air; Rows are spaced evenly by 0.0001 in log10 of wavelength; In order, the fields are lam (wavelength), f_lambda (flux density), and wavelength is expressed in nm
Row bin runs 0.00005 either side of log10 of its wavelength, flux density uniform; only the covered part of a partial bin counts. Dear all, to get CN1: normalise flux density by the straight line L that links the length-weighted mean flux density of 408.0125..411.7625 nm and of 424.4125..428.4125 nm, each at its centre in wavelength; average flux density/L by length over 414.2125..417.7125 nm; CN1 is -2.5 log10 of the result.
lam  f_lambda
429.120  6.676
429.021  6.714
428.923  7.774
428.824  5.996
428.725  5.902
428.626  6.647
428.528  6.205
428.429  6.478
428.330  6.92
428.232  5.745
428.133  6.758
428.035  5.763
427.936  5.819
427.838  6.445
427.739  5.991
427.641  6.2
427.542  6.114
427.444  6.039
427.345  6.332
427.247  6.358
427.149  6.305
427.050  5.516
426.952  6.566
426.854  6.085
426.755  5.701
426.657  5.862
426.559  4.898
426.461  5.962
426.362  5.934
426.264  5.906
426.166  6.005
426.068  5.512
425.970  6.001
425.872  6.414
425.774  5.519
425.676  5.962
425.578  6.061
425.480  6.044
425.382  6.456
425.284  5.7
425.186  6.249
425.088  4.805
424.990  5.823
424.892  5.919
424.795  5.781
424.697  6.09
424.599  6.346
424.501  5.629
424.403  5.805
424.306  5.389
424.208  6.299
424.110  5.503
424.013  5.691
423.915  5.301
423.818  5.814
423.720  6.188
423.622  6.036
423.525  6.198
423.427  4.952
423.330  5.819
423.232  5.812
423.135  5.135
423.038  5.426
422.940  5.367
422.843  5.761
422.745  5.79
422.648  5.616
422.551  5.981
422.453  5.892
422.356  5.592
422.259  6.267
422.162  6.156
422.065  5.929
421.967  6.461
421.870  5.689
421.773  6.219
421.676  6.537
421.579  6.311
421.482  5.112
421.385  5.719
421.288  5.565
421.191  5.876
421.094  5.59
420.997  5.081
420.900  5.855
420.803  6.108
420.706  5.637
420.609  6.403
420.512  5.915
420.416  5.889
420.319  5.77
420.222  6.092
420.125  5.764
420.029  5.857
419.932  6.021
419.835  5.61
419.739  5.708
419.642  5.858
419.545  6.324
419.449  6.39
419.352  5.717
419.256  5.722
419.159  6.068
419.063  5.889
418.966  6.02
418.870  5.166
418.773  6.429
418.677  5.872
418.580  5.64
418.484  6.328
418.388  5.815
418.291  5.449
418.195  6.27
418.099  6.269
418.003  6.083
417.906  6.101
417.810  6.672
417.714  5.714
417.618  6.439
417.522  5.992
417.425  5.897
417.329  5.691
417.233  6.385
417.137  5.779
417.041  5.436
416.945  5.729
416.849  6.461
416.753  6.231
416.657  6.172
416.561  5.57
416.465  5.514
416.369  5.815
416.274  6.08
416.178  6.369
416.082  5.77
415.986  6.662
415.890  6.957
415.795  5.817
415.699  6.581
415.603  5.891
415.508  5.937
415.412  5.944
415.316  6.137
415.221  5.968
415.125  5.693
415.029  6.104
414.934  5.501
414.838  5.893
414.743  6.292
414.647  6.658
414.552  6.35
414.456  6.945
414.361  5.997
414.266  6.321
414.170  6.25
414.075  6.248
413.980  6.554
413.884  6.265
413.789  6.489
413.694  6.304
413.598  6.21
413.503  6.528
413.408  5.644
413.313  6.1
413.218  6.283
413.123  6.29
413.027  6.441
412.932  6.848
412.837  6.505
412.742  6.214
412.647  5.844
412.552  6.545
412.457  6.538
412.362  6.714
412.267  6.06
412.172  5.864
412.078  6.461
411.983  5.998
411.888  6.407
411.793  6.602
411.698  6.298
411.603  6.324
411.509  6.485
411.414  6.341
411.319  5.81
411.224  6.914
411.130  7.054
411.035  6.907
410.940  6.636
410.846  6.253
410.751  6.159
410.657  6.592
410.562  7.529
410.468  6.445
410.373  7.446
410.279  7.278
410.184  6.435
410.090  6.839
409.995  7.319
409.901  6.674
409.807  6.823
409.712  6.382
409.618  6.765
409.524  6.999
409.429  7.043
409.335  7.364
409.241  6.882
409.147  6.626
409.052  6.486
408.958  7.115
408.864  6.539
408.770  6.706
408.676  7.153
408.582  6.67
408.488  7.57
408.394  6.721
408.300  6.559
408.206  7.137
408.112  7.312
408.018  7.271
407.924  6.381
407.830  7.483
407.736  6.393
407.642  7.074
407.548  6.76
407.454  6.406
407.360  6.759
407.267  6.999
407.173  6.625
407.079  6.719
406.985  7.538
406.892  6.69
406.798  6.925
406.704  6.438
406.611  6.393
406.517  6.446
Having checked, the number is 0.07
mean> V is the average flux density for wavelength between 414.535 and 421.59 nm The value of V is 5.96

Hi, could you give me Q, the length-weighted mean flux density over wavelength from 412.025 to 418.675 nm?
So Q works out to 6.15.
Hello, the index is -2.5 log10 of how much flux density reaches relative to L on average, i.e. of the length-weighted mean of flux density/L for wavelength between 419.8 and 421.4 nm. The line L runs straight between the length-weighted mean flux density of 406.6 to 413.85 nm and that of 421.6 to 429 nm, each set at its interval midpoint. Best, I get 0.067 mag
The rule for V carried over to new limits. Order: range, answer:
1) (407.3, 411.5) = 6.82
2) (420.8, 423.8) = 5.8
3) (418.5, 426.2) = 5.85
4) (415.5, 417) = 6.1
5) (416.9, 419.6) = 5.97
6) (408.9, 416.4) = 6.43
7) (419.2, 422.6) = 5.9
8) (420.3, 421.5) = 5.75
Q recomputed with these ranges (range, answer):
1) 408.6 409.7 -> 6.86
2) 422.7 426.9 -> 5.79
